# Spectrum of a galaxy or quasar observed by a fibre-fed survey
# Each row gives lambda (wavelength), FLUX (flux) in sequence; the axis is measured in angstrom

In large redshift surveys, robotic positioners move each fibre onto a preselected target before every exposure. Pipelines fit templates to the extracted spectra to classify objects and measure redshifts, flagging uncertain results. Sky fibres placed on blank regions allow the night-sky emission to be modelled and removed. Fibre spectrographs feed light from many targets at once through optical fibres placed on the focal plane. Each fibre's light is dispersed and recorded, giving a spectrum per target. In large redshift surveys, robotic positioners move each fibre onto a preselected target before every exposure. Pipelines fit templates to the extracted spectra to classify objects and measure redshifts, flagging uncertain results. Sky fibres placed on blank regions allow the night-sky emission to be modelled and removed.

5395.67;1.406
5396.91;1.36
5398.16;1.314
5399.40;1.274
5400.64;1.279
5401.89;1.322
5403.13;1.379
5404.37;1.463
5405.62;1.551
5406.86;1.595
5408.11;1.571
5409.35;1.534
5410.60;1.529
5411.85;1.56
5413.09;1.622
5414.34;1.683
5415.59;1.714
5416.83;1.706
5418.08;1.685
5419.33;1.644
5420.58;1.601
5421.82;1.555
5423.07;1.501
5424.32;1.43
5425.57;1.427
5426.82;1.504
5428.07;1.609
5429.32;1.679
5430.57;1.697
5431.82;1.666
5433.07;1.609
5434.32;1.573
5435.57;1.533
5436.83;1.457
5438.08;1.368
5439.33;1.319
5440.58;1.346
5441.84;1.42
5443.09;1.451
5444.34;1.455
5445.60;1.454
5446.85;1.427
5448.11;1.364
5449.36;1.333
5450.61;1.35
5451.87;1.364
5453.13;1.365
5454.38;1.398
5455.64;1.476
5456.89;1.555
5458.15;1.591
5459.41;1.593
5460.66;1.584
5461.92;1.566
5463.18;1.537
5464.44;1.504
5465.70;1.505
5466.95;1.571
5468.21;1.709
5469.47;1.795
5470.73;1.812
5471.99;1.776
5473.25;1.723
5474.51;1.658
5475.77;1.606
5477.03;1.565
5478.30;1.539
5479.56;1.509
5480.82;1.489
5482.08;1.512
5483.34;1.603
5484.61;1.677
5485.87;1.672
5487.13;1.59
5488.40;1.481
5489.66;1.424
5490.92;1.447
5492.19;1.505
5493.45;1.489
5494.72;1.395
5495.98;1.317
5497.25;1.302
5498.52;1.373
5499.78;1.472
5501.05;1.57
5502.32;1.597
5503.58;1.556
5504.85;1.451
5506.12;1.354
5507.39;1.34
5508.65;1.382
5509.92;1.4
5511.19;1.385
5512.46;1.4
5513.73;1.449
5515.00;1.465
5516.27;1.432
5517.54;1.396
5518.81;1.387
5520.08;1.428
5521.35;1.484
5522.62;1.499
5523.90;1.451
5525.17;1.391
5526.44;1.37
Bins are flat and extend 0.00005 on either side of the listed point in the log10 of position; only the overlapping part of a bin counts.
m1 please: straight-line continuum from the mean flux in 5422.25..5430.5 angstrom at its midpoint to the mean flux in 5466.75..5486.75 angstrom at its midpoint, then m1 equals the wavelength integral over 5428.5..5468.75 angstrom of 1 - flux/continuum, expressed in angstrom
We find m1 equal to 2.2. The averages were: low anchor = 1.54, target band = 1.49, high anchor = 1.64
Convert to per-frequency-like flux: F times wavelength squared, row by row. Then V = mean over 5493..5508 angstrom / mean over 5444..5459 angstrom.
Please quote 1.02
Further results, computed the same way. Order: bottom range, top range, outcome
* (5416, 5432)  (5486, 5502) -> 0.94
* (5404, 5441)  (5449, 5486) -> 1.02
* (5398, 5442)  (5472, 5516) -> 1.01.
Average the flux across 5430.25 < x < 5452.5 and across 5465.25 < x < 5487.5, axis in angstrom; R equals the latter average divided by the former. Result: 1.12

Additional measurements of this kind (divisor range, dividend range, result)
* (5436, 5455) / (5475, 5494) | 1.11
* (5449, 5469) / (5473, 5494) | 1.03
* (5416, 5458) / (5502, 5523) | 0.96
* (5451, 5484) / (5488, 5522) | 0.91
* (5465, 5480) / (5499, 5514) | 0.88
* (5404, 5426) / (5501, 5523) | 0.91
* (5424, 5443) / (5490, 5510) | 0.95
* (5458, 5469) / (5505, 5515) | 0.89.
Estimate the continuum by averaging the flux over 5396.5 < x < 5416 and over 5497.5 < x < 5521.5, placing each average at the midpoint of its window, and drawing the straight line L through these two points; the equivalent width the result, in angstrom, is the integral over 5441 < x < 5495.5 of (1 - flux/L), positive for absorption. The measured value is -2.9 angstrom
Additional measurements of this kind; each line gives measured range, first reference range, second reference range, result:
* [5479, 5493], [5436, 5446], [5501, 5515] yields -1.0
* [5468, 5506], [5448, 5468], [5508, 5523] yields -2.4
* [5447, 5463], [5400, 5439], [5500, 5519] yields 0.4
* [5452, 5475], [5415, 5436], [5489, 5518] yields -1.1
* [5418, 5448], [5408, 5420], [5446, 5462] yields 0.7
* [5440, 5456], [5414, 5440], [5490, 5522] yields 1.4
